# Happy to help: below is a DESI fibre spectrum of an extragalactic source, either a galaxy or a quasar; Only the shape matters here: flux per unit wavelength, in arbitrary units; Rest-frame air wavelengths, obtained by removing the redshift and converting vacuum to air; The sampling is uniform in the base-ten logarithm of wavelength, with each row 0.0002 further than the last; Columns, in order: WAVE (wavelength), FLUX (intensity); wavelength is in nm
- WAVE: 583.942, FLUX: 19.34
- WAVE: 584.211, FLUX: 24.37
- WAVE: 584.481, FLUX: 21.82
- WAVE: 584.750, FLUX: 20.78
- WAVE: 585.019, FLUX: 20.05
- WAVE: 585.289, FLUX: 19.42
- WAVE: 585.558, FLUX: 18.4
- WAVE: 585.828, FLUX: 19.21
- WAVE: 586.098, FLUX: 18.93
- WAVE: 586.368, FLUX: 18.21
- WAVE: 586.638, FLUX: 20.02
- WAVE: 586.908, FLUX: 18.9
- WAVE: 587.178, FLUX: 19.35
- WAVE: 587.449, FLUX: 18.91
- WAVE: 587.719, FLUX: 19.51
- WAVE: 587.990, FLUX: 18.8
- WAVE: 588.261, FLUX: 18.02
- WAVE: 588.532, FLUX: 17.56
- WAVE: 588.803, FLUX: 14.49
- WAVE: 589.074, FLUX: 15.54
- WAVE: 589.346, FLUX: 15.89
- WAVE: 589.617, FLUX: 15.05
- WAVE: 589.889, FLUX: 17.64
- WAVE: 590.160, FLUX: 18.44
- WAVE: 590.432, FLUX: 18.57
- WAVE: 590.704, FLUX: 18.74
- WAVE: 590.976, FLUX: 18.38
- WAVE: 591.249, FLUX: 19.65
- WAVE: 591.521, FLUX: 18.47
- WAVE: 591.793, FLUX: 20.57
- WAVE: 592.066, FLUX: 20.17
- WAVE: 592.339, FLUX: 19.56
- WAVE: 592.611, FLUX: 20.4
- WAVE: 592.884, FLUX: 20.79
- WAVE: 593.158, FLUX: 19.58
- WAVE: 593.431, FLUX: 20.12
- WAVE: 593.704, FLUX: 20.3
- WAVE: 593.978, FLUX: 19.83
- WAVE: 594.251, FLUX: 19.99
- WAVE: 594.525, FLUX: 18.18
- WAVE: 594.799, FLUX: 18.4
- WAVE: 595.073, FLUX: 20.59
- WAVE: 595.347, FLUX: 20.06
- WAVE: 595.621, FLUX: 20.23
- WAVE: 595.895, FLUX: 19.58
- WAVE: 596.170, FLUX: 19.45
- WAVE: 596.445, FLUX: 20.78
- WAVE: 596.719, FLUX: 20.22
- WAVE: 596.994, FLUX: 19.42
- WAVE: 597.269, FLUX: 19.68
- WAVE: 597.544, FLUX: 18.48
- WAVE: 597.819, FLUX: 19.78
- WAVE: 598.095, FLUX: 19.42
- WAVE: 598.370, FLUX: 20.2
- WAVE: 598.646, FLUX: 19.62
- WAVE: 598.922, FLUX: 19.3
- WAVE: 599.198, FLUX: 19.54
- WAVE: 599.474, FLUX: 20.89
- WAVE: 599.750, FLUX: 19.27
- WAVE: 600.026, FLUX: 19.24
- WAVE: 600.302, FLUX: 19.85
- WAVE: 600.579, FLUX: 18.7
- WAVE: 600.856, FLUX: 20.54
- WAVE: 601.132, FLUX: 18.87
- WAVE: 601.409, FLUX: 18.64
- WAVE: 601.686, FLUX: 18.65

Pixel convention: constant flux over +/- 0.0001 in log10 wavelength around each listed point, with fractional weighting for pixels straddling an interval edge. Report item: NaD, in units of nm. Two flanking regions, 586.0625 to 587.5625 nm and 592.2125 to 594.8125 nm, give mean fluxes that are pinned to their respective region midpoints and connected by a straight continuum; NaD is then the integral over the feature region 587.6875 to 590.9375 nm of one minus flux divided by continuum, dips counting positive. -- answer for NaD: 0.34 nm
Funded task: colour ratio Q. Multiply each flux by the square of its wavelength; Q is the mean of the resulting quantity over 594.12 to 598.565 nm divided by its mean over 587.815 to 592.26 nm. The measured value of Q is 1.12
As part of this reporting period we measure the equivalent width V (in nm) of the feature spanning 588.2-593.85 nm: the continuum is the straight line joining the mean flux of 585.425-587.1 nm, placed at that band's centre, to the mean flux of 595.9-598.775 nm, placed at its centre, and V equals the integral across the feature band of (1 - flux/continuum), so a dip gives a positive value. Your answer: 0.23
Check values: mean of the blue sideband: 19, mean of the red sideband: 19.7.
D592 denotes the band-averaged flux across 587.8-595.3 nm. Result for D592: 18.7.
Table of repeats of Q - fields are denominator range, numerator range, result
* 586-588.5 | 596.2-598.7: 1.08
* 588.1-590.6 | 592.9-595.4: 1.19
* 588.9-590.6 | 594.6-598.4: 1.20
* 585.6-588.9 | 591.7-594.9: 1.09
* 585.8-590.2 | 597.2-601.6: 1.13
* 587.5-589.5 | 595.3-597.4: 1.19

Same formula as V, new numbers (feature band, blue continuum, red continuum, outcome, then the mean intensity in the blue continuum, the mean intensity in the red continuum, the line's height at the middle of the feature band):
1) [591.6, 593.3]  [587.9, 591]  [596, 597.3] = -0.17 nm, 17.2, 19.9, 18.3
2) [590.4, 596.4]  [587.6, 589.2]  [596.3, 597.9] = -0.31 nm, 17.3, 19.7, 18.7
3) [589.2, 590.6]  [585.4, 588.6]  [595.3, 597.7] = 0.15 nm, 18.9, 19.8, 19.1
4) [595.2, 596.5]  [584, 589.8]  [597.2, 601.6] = -0.05 nm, 18.7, 19.5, 19.3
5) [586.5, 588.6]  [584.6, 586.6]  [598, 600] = 0.05 nm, 19.3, 19.7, 19.4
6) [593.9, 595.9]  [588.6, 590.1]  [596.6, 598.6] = -0.13 nm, 15.9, 19.6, 18.4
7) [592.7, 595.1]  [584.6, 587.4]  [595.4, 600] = -0.02 nm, 19.3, 19.7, 19.6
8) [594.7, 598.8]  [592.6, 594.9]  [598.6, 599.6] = 0.01 nm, 19.7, 19.8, 19.8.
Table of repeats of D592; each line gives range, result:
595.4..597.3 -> 19.9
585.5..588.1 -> 19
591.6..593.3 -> 20.1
